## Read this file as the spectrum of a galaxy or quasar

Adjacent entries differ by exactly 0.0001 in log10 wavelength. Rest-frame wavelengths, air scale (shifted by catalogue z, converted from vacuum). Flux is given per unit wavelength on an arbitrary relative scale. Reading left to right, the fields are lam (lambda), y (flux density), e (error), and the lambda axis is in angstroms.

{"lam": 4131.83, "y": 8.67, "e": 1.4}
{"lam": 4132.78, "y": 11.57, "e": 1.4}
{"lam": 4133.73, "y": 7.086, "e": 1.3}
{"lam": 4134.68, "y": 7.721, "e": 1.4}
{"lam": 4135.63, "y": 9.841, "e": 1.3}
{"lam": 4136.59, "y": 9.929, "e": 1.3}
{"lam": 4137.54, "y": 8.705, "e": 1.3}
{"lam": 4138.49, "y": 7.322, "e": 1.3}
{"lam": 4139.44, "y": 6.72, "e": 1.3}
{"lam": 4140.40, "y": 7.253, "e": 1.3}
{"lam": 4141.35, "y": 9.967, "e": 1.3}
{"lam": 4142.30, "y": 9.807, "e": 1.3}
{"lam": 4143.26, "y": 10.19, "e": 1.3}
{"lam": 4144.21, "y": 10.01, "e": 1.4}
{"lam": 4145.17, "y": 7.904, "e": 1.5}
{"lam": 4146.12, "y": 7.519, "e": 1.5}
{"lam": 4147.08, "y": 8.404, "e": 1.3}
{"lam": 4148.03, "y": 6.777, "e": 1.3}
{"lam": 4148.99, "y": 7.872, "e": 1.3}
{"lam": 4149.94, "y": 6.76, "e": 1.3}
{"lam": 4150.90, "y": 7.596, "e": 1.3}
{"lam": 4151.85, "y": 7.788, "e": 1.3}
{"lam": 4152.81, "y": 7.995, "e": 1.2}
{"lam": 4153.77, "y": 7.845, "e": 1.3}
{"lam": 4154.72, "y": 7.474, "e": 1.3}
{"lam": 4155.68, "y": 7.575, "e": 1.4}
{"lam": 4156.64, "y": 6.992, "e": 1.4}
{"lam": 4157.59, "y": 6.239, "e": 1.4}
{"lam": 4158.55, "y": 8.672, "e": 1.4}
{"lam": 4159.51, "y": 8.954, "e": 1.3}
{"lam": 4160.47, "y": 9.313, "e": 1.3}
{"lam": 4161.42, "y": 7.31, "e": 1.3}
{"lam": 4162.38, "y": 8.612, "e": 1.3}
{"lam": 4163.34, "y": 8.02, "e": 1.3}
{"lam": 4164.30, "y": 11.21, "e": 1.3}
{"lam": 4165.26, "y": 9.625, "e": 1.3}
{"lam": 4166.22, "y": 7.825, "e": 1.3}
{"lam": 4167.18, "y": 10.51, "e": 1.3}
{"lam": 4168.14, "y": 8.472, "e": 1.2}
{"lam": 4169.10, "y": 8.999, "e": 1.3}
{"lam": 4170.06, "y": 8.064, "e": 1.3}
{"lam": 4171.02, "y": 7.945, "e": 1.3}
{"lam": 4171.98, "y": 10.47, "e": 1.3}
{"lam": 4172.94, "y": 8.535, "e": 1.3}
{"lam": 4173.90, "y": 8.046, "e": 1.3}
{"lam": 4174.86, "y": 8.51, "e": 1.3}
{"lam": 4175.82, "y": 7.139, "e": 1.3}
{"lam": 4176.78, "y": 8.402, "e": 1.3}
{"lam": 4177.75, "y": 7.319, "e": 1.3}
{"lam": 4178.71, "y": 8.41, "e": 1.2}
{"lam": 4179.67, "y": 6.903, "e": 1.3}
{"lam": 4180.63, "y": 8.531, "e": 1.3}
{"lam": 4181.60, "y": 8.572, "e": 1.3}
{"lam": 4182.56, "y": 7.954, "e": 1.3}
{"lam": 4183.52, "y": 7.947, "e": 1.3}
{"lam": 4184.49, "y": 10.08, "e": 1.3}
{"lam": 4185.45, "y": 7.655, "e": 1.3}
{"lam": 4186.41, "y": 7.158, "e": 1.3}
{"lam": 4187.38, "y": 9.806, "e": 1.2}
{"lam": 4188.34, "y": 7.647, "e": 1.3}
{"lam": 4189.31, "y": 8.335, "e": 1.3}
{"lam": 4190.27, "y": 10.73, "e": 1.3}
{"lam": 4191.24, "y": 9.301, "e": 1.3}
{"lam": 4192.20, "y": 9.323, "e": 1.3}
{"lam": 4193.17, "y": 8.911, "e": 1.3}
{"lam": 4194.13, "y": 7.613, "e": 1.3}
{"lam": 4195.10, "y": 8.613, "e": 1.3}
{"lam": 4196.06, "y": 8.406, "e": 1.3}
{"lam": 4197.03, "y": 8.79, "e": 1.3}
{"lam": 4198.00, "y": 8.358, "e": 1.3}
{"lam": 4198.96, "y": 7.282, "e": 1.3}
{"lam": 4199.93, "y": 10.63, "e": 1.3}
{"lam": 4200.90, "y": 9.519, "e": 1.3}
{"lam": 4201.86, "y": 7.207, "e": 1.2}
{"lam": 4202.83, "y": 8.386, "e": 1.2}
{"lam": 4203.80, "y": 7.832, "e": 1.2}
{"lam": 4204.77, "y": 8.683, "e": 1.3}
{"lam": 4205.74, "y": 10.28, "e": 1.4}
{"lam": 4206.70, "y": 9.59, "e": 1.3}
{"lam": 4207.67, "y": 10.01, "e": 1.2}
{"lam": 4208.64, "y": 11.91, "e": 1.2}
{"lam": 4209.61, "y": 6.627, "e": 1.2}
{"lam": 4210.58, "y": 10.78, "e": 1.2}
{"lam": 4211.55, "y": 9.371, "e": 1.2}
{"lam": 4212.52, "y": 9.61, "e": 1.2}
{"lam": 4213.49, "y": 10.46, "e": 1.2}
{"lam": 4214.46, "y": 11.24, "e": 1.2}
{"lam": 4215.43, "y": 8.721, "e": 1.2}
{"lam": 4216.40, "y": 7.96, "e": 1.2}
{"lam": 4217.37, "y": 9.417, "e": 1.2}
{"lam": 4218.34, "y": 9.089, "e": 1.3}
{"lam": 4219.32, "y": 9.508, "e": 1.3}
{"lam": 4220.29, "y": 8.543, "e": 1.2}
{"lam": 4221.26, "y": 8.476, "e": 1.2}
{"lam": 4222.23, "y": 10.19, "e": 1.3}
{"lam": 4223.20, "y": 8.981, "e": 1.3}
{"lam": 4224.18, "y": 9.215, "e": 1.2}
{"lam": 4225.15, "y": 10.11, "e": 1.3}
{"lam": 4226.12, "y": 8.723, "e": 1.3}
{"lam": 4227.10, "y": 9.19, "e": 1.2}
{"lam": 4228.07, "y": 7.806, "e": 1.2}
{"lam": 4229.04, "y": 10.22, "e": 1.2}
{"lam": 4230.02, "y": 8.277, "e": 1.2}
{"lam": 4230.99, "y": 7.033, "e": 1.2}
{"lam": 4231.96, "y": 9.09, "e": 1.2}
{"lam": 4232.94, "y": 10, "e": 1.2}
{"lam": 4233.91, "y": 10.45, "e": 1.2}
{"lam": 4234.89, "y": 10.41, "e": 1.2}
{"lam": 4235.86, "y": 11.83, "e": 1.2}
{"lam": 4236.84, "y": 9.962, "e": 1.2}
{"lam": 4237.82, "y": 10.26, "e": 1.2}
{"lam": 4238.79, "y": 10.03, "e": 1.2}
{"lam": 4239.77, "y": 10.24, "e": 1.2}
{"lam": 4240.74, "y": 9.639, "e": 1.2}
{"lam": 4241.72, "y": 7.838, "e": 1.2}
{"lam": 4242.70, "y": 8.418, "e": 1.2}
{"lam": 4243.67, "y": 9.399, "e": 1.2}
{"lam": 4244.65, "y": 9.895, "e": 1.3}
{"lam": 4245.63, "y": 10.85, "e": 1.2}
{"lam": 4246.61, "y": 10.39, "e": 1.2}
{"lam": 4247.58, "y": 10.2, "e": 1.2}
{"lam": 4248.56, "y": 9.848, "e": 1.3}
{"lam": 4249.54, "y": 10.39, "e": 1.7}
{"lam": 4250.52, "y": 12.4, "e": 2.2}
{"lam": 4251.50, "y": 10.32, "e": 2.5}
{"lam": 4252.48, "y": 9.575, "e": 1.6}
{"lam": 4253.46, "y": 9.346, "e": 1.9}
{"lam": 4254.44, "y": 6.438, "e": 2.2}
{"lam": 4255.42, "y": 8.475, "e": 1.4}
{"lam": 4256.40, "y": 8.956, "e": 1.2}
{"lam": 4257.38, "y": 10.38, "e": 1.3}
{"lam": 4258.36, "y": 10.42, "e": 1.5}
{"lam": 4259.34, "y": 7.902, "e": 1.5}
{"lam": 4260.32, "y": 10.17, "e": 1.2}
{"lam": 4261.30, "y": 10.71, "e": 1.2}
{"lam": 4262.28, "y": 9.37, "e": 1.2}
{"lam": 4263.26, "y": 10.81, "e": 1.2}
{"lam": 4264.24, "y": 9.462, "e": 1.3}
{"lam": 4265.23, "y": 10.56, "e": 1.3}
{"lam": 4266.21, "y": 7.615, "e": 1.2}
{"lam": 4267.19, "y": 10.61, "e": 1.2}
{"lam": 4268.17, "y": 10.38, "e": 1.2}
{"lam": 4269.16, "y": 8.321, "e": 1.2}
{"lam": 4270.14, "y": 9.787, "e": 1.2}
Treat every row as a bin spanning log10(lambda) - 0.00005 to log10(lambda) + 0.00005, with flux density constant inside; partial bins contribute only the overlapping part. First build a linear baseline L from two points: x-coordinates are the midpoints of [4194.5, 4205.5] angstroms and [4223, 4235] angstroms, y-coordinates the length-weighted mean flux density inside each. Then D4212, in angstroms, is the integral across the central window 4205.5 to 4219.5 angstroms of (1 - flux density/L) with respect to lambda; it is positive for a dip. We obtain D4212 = -1.3 angstroms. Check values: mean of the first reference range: 8.54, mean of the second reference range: 9.16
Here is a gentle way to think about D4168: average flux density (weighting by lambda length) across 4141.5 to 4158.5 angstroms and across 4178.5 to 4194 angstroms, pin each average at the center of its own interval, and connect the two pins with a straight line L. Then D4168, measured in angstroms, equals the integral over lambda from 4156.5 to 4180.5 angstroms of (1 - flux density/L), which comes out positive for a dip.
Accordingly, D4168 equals -0.48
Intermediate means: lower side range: 7.98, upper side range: 8.56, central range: 8.44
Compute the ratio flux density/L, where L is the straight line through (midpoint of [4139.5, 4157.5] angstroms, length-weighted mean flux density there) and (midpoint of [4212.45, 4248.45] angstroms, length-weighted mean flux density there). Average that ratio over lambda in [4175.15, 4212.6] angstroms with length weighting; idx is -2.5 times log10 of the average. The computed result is 0.019 mag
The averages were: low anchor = 8.02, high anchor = 9.51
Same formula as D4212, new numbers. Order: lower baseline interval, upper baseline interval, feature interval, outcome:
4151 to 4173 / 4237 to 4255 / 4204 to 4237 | -0.3 angstroms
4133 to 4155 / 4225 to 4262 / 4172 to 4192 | 0.8 angstroms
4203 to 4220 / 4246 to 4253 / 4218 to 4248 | 1.6 angstroms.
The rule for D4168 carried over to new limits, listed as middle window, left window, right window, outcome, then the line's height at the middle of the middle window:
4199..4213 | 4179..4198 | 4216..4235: -0.7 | 8.81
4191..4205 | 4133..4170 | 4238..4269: 0.6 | 8.97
